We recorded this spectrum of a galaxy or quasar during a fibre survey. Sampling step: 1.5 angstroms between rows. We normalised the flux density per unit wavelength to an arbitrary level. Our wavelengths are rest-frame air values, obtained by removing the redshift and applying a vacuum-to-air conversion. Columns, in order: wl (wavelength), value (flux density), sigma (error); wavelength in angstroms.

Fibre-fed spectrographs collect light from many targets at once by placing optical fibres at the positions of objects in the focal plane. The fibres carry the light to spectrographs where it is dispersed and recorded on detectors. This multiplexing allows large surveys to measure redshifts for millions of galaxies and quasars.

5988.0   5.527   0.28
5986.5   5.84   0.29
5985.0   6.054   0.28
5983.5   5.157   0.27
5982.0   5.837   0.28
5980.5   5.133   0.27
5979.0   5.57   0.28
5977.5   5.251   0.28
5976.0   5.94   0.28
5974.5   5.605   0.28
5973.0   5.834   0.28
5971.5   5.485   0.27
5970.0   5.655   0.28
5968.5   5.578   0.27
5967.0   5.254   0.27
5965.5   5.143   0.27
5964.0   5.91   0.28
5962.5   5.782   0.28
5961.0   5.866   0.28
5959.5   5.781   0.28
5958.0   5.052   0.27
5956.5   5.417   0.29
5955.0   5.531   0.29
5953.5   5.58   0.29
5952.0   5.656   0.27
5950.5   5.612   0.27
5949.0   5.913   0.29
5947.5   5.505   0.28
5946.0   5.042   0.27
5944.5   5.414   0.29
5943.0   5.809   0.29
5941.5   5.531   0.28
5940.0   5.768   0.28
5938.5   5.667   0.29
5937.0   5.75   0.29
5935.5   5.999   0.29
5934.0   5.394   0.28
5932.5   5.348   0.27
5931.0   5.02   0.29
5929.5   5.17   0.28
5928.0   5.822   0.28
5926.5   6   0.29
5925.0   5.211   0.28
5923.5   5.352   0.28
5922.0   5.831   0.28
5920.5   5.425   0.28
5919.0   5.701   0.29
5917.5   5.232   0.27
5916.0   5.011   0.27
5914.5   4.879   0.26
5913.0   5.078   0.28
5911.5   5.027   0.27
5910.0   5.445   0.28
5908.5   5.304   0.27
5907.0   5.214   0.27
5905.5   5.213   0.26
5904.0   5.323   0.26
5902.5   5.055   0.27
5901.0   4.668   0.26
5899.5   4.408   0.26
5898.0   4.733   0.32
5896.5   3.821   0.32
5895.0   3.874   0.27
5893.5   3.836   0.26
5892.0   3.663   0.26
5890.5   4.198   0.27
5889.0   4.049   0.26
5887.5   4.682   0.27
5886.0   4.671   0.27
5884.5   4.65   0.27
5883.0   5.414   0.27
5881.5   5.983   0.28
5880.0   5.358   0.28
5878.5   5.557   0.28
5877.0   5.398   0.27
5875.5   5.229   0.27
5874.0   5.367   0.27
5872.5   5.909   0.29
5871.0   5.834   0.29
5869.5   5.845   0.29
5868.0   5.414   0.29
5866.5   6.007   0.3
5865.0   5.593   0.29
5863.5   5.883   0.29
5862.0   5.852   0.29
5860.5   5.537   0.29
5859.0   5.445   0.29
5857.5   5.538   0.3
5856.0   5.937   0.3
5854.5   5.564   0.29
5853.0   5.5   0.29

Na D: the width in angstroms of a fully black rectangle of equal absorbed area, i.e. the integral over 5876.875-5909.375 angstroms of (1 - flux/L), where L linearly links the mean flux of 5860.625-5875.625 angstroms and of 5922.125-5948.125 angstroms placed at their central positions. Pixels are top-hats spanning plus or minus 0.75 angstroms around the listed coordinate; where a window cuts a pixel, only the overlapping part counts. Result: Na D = 5.03 angstroms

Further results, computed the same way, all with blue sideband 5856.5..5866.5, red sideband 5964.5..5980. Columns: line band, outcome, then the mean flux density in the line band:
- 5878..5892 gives 1.92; 4.87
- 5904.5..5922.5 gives 1.08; 5.27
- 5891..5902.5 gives 2.91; 4.2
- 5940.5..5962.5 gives -0.01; 5.56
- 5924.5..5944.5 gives 0.02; 5.57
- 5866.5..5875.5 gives 0.00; 5.66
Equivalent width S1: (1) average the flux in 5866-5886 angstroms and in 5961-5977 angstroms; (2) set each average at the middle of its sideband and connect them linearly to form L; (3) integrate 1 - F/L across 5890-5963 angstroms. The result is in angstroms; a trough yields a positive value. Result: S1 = 4.2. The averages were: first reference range 5.5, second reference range 5.62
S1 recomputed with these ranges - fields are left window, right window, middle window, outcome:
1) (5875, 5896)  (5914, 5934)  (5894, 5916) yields 1.0 angstroms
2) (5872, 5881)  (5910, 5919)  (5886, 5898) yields 2.8 angstroms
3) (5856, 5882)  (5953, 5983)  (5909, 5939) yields 1.0 angstroms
